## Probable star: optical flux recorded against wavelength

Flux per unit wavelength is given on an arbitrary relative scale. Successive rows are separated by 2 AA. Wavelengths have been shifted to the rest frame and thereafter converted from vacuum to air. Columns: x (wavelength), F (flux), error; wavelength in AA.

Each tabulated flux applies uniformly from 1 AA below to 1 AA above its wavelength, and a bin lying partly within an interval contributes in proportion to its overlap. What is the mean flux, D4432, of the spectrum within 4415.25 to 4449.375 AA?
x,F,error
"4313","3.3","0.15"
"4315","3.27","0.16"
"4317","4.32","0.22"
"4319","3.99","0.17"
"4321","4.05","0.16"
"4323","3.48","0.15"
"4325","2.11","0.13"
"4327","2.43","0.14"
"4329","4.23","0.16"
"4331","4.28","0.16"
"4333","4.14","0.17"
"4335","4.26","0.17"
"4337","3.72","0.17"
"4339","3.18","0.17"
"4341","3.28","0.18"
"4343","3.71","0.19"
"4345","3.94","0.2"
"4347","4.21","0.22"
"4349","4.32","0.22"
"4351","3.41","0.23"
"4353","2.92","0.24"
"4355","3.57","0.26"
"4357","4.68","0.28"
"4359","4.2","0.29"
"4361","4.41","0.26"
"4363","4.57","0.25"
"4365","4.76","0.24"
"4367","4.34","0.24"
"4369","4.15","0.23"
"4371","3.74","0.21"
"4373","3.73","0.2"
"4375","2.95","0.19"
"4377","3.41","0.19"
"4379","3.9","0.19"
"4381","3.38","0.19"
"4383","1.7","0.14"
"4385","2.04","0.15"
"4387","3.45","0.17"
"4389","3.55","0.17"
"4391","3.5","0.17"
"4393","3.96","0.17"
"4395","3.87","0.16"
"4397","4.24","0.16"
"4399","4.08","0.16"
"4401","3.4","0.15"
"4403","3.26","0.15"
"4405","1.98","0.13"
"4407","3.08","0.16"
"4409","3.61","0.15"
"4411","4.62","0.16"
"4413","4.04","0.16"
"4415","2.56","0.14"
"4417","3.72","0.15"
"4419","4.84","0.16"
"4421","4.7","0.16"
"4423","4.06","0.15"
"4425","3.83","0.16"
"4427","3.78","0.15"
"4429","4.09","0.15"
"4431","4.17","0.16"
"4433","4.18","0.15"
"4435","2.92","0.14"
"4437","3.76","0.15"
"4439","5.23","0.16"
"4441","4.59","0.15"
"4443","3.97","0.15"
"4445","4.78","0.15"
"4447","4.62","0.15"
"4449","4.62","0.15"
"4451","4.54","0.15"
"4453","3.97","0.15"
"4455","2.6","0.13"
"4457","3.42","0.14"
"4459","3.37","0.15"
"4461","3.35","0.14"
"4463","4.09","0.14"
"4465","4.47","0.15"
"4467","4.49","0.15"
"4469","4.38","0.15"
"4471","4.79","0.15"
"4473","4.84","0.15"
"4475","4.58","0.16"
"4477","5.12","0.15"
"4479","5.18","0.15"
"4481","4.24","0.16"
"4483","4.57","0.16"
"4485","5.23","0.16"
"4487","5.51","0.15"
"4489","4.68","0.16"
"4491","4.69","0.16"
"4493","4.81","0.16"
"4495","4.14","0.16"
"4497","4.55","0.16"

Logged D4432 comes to 4.18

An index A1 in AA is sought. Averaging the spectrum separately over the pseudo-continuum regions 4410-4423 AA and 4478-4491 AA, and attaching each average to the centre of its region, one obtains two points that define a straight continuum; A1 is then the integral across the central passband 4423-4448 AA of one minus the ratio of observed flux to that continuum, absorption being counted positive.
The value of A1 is 0.9 AA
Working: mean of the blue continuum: 4.08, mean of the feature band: 4.16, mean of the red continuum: 4.89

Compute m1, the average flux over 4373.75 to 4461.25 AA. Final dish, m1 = 3.72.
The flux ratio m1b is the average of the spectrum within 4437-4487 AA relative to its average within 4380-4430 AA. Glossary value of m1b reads 1.23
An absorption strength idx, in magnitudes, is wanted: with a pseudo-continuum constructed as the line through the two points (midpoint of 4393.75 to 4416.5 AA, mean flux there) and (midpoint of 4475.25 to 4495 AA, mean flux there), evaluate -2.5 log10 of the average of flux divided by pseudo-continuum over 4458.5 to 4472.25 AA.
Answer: 0.09 mag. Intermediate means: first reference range 3.53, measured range 4.17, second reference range 4.84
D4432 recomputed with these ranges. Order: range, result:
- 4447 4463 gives 3.78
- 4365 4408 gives 3.45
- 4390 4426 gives 3.74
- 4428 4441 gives 4.1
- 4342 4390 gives 3.71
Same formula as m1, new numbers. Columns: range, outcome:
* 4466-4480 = 4.77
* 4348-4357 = 3.68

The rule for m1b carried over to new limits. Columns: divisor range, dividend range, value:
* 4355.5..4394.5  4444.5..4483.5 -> 1.16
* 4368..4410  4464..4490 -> 1.41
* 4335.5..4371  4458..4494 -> 1.16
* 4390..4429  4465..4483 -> 1.25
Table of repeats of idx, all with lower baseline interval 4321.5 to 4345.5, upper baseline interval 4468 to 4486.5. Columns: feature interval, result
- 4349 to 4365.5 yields -0.08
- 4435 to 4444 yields 0.06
